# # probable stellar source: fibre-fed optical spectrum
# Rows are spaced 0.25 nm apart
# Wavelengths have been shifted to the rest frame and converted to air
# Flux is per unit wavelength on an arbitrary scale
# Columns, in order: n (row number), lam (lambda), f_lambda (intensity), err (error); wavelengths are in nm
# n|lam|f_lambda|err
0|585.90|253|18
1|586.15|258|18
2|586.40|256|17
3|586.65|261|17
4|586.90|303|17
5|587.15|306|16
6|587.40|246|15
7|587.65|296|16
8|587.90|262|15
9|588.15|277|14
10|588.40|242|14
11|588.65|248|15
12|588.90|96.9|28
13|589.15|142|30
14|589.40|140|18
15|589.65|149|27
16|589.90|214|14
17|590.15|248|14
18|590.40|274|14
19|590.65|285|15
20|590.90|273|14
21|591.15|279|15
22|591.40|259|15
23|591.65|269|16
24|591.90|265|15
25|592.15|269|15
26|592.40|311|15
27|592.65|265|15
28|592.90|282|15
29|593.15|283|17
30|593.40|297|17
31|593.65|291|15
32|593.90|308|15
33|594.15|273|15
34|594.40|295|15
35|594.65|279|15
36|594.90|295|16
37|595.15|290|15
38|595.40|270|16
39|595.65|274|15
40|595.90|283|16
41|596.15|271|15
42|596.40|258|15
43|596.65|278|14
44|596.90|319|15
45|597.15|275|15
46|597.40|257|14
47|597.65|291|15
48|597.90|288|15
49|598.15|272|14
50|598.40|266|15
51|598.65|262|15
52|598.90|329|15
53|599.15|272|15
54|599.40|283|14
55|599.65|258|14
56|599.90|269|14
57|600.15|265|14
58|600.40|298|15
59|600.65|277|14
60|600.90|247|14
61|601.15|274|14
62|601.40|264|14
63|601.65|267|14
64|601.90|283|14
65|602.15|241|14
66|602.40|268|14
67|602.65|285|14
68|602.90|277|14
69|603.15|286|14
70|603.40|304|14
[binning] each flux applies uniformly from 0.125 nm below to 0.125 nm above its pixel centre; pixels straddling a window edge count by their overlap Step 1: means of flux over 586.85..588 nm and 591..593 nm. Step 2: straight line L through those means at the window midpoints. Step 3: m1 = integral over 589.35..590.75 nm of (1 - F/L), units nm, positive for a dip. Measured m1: 0.28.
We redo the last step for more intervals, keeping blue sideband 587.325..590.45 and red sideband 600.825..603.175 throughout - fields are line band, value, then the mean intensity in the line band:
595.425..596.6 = -0.13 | 272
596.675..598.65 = -0.22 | 280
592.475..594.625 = -0.48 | 287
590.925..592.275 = -0.25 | 269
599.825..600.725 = -0.05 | 278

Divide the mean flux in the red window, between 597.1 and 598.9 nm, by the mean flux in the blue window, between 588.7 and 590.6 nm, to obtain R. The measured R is 1.5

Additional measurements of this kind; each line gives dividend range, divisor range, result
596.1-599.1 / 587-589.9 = 1.28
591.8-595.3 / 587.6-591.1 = 1.27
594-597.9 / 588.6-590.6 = 1.48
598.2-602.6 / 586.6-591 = 1.15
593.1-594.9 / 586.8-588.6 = 1.06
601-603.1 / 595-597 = 0.96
